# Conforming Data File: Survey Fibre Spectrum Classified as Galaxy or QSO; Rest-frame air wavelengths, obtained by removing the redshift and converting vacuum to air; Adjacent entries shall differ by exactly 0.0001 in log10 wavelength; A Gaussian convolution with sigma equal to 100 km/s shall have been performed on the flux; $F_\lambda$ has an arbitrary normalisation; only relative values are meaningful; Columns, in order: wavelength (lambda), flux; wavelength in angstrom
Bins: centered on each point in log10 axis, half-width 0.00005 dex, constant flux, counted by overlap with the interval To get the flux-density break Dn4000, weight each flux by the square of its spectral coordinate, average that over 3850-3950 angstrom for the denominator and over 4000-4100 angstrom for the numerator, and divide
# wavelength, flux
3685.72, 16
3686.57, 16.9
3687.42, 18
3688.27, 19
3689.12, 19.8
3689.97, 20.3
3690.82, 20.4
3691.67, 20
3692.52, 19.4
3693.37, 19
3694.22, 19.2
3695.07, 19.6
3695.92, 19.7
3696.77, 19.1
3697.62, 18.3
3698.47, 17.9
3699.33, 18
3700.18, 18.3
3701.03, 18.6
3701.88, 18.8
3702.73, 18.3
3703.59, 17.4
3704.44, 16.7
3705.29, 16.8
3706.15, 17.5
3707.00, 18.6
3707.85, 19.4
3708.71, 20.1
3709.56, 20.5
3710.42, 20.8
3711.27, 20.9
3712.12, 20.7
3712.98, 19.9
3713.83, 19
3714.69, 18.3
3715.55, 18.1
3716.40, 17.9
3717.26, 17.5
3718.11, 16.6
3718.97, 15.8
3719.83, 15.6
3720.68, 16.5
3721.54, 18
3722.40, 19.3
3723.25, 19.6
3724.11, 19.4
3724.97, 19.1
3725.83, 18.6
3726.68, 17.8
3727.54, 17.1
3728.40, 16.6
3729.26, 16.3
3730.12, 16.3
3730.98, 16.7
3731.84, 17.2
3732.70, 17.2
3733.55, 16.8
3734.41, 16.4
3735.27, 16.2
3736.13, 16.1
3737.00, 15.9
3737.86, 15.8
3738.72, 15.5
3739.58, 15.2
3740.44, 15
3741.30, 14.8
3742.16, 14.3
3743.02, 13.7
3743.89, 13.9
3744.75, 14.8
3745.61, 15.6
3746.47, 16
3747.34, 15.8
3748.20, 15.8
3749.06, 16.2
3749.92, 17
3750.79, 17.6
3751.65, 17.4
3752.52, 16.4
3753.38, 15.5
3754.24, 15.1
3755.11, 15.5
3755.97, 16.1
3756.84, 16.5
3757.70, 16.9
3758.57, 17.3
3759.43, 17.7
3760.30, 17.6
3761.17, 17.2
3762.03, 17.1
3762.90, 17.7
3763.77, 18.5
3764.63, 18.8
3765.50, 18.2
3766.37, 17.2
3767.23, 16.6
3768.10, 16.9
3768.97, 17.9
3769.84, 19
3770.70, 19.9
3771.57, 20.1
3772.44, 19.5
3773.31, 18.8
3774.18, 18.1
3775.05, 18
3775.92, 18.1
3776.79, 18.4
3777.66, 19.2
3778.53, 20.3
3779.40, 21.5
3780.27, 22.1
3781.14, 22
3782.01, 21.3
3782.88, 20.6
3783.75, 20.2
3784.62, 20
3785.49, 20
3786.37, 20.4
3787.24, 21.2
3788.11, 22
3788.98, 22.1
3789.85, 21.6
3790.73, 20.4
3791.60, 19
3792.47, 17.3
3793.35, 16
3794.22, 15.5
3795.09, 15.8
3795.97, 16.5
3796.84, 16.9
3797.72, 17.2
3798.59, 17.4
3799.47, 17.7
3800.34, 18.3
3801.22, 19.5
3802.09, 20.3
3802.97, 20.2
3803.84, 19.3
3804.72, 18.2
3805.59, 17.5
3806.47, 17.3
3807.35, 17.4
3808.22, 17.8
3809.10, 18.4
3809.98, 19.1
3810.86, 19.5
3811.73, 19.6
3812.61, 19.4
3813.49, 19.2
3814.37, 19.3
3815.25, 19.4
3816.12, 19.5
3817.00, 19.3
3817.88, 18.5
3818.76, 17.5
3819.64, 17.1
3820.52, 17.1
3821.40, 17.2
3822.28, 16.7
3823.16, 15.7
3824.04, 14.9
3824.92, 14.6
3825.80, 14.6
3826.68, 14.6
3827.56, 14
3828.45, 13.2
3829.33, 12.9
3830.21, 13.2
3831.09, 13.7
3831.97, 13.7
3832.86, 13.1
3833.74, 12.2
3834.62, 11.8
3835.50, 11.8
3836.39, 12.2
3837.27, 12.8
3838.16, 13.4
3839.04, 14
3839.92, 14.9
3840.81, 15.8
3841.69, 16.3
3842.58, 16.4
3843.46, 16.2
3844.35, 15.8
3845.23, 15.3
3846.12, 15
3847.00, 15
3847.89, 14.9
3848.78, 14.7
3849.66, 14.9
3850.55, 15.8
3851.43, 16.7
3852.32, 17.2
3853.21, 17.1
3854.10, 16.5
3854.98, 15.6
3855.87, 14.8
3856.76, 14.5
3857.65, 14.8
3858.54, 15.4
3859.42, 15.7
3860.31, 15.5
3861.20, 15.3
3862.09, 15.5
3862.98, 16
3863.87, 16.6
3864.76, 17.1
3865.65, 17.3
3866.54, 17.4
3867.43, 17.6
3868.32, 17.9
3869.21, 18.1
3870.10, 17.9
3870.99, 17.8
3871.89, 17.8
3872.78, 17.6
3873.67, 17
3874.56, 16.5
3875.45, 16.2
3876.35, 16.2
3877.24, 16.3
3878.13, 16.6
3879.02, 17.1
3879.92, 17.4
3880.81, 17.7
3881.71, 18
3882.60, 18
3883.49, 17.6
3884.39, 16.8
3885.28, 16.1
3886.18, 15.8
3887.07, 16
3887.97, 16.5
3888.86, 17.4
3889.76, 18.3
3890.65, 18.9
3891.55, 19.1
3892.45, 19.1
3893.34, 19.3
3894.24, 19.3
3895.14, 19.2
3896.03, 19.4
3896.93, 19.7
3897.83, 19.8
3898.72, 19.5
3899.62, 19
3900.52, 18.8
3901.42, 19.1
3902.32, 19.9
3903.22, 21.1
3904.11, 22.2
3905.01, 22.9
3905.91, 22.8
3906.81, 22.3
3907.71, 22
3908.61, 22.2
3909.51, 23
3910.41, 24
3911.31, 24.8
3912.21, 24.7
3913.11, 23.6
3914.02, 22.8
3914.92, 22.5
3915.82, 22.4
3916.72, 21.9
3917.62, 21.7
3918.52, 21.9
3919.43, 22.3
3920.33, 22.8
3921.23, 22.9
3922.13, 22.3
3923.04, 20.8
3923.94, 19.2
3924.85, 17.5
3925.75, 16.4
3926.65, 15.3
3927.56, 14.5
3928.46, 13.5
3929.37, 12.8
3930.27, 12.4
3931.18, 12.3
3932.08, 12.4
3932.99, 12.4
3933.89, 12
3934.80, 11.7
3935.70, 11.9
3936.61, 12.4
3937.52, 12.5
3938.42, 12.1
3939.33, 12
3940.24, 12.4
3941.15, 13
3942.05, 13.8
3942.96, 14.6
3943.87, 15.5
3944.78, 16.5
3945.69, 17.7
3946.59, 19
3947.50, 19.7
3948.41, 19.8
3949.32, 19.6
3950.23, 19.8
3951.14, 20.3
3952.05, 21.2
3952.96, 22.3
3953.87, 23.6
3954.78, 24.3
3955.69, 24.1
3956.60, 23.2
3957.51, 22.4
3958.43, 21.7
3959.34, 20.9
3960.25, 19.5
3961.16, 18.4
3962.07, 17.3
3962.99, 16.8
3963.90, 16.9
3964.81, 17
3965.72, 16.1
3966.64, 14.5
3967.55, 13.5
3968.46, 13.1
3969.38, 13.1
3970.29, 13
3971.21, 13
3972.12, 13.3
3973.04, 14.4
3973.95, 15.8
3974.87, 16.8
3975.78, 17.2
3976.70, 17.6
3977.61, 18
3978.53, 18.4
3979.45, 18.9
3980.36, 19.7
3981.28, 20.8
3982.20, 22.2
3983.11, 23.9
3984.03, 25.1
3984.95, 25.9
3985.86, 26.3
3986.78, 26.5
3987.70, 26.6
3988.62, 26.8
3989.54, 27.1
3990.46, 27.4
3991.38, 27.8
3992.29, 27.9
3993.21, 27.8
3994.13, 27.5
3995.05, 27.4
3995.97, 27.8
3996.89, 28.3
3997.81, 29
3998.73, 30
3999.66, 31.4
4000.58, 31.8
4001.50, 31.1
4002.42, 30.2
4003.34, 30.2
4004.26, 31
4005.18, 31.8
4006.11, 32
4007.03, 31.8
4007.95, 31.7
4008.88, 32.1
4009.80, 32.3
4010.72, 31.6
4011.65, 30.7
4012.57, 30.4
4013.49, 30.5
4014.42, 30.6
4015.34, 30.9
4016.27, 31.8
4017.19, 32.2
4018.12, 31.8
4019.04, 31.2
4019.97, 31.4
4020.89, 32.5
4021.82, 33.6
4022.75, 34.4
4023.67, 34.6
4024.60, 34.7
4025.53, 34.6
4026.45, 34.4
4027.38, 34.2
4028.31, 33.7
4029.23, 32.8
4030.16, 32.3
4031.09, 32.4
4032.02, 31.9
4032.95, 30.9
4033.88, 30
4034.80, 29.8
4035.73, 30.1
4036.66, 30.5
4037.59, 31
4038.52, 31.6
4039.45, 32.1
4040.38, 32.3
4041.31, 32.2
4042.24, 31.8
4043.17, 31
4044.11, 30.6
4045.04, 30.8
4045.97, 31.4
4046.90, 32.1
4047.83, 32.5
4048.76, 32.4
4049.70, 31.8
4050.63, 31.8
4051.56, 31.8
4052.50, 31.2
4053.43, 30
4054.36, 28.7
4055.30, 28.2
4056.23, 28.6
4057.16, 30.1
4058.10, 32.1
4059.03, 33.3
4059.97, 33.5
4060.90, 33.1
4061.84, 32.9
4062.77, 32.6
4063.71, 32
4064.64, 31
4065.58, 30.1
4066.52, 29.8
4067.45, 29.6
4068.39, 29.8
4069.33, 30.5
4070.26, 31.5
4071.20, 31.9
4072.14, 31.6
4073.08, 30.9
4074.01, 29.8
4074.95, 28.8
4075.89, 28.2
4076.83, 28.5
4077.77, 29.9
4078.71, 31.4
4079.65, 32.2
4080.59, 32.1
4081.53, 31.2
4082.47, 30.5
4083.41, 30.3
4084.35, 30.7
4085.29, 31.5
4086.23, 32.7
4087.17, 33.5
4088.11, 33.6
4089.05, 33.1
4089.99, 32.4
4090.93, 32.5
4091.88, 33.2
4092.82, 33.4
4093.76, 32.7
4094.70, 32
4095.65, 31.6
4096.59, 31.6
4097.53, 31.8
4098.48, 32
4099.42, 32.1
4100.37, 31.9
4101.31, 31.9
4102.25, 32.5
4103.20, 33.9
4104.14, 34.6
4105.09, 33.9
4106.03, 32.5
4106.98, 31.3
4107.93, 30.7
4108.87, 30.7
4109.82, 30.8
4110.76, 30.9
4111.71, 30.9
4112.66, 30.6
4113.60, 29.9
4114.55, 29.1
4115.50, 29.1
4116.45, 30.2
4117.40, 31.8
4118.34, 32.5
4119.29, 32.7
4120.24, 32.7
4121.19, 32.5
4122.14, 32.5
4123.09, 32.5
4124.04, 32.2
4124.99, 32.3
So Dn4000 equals 1.9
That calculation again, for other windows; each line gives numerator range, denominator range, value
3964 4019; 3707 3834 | 1.59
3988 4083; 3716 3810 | 2.01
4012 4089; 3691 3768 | 2.14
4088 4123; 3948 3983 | 1.86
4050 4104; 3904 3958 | 1.81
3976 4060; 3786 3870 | 1.98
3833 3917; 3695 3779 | 1.09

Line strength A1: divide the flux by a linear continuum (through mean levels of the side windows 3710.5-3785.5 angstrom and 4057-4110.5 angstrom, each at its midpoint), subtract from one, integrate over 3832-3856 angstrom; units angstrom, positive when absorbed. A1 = 7.6 angstrom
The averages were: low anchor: 17.6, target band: 14.8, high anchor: 31.7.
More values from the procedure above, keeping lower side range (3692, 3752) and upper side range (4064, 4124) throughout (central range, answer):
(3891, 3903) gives 2.35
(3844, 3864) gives 6.12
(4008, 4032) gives -3.13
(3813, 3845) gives 9.12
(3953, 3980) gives 9.00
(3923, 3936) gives 5.72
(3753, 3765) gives 1.22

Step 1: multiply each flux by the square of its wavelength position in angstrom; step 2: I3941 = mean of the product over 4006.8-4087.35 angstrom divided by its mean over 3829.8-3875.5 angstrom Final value 2.24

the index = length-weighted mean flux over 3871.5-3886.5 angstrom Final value 17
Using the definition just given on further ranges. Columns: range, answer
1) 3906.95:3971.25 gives 18.1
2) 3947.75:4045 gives 26.2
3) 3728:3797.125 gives 17.6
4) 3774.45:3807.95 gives 19.1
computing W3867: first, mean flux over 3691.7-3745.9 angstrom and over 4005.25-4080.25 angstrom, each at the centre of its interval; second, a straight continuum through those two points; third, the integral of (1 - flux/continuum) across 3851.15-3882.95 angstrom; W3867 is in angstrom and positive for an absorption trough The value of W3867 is 9.7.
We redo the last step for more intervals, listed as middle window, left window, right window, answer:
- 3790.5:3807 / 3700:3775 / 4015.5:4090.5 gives 1.8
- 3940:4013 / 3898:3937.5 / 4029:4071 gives 6.5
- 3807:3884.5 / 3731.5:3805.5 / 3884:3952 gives 8.0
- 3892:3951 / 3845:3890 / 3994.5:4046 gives 8.4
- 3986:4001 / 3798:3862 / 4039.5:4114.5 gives -1.1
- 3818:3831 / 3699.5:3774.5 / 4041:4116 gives 3.5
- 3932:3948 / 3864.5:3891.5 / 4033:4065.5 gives 6.0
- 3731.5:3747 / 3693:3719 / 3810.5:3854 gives 2.0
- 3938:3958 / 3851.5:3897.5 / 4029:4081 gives 3.8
